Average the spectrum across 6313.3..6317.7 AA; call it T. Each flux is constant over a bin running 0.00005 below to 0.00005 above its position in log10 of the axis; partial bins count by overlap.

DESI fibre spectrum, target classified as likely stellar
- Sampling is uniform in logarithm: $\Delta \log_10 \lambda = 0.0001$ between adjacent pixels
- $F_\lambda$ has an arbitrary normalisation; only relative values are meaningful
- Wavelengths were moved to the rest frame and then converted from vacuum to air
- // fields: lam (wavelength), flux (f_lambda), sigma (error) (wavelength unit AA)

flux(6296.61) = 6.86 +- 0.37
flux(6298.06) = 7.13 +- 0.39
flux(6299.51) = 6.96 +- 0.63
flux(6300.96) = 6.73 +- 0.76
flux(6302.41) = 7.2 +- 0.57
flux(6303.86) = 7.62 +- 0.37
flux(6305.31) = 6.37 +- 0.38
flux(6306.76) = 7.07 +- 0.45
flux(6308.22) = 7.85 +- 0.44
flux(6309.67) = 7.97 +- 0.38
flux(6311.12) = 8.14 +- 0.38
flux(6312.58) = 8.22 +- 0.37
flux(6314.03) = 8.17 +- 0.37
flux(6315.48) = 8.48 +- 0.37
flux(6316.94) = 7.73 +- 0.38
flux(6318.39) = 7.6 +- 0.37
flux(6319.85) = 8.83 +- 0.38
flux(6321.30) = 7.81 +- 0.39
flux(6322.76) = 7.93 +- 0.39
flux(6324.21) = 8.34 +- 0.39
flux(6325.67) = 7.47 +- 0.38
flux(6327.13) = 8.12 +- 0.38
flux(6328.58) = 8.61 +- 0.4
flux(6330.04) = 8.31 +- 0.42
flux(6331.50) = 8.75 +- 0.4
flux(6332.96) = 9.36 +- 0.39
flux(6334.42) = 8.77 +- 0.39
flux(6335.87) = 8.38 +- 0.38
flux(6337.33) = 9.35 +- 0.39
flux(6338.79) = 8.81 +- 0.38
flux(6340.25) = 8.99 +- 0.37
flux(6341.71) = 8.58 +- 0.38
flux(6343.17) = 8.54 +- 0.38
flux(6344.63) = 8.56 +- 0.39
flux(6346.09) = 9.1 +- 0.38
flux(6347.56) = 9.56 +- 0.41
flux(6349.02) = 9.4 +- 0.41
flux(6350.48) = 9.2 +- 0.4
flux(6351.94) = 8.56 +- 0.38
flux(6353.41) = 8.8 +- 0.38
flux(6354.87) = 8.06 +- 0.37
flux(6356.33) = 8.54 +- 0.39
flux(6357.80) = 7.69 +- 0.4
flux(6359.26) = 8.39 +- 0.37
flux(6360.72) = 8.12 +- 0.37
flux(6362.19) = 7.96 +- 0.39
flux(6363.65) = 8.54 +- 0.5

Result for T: 8.13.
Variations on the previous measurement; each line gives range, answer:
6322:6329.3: 8.09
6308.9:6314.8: 8.14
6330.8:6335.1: 8.96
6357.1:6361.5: 8.07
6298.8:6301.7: 6.85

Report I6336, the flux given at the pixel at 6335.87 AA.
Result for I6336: 8.38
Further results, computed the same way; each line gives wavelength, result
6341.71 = 8.58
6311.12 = 8.14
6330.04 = 8.31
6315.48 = 8.48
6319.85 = 8.83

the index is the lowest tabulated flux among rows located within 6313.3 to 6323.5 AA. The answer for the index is 7.6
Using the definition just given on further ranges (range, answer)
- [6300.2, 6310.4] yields 6.37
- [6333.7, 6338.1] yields 8.38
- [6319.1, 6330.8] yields 7.47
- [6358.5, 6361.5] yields 8.12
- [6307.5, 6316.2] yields 7.85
